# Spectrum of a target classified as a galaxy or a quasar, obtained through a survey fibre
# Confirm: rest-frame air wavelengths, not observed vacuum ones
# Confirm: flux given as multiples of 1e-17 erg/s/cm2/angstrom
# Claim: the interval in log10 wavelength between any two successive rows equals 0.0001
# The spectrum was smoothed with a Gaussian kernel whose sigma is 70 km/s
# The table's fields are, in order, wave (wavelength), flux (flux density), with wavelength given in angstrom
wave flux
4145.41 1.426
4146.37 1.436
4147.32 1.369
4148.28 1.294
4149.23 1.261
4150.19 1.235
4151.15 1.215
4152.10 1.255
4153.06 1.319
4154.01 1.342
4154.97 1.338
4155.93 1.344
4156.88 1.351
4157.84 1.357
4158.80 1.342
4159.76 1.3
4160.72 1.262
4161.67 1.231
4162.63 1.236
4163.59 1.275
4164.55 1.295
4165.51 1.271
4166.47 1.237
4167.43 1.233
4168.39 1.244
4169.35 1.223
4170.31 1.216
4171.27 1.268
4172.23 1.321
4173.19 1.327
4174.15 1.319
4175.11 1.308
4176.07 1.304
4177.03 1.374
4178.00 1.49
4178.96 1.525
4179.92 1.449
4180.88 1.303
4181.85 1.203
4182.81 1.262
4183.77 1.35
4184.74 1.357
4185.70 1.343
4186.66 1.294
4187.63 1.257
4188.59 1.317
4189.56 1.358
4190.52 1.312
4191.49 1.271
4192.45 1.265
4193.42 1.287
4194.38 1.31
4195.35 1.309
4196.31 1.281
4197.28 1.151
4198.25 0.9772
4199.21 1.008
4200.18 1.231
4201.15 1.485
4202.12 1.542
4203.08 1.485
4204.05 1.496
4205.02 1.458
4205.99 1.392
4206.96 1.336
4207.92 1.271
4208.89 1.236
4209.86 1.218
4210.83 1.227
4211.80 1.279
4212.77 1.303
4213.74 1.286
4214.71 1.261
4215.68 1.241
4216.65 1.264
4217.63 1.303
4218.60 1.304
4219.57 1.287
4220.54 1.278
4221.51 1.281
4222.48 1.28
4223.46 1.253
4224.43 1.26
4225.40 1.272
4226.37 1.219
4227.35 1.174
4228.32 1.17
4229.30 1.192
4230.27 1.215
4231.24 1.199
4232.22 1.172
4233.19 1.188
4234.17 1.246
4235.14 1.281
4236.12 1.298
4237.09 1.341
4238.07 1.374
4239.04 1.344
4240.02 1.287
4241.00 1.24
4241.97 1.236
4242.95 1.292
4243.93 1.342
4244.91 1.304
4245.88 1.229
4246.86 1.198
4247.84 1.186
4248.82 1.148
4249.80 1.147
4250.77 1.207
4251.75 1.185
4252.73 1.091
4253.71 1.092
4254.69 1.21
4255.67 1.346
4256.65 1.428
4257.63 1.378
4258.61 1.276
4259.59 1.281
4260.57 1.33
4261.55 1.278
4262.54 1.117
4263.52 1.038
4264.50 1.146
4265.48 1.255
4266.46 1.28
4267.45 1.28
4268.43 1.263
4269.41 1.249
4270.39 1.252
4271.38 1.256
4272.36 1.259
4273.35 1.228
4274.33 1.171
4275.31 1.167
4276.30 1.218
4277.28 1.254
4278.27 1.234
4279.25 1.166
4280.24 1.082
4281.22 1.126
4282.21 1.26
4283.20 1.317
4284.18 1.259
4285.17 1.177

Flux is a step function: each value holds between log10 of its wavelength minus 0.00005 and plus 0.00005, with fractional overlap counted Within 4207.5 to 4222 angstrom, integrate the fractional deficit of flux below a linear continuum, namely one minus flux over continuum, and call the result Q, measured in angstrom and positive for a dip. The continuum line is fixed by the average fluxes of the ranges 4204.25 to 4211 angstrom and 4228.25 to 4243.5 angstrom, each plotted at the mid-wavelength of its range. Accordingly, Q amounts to 0.4 angstrom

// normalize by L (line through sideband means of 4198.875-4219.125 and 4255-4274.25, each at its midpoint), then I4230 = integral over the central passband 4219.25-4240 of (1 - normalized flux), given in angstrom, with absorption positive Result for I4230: 0.7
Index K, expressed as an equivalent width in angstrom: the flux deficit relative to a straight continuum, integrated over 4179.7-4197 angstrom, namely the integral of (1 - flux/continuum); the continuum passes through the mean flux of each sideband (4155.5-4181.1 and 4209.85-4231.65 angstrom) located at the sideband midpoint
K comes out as -0.2 angstrom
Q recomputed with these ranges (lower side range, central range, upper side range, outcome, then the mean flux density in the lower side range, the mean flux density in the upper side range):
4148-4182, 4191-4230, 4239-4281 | -0.3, 1.3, 1.23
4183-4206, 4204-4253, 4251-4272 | 0.6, 1.31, 1.24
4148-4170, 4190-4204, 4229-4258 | -0.2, 1.28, 1.25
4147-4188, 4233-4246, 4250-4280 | -0.4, 1.3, 1.23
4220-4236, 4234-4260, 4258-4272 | -0.5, 1.23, 1.24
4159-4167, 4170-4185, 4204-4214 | -0.7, 1.27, 1.31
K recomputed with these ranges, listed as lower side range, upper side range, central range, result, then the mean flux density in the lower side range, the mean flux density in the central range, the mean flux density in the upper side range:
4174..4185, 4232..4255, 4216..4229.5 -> 0.2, 1.35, 1.25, 1.24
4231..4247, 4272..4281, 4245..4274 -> 0.0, 1.27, 1.23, 1.19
